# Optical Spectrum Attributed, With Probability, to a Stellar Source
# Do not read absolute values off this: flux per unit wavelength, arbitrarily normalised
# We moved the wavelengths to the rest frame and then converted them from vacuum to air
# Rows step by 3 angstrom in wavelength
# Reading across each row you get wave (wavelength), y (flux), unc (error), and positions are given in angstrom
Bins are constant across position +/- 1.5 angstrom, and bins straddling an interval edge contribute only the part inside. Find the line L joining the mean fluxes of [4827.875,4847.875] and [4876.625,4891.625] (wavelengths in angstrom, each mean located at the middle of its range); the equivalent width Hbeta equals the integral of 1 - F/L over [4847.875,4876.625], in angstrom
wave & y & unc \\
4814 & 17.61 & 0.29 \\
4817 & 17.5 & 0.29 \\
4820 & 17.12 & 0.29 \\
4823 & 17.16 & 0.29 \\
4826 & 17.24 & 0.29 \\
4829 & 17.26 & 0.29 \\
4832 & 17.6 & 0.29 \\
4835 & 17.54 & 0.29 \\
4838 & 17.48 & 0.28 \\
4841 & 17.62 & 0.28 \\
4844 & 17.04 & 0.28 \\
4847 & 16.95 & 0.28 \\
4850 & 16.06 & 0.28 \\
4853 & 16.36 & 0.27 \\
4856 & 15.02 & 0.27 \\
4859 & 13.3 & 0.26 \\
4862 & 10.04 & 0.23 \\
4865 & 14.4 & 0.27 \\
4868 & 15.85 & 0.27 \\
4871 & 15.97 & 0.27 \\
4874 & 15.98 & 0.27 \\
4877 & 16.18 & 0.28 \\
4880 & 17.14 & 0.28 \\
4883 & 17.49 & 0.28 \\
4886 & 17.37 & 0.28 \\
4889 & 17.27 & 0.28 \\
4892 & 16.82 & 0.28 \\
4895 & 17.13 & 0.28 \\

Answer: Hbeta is 4.0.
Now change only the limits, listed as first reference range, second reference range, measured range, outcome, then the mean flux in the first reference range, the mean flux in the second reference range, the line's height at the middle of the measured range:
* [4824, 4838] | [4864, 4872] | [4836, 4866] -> 1.7 angstrom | 17.4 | 15.4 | 16.3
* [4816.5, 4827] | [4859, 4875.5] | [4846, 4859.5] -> -0.3 angstrom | 17.2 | 14.3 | 15.3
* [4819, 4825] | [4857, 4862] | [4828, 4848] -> -3.0 angstrom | 17.2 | 12.5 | 15.2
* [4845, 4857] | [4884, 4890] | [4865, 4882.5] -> 0.8 angstrom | 16.2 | 17.3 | 16.9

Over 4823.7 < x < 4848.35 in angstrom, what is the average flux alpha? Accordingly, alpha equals 17.3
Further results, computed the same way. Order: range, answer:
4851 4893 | 15.6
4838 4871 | 15.4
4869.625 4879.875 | 16.2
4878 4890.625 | 17.3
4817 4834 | 17.3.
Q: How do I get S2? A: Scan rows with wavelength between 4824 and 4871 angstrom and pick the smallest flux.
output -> 10.04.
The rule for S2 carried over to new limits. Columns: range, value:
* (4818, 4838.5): 17.12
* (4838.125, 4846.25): 17.04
